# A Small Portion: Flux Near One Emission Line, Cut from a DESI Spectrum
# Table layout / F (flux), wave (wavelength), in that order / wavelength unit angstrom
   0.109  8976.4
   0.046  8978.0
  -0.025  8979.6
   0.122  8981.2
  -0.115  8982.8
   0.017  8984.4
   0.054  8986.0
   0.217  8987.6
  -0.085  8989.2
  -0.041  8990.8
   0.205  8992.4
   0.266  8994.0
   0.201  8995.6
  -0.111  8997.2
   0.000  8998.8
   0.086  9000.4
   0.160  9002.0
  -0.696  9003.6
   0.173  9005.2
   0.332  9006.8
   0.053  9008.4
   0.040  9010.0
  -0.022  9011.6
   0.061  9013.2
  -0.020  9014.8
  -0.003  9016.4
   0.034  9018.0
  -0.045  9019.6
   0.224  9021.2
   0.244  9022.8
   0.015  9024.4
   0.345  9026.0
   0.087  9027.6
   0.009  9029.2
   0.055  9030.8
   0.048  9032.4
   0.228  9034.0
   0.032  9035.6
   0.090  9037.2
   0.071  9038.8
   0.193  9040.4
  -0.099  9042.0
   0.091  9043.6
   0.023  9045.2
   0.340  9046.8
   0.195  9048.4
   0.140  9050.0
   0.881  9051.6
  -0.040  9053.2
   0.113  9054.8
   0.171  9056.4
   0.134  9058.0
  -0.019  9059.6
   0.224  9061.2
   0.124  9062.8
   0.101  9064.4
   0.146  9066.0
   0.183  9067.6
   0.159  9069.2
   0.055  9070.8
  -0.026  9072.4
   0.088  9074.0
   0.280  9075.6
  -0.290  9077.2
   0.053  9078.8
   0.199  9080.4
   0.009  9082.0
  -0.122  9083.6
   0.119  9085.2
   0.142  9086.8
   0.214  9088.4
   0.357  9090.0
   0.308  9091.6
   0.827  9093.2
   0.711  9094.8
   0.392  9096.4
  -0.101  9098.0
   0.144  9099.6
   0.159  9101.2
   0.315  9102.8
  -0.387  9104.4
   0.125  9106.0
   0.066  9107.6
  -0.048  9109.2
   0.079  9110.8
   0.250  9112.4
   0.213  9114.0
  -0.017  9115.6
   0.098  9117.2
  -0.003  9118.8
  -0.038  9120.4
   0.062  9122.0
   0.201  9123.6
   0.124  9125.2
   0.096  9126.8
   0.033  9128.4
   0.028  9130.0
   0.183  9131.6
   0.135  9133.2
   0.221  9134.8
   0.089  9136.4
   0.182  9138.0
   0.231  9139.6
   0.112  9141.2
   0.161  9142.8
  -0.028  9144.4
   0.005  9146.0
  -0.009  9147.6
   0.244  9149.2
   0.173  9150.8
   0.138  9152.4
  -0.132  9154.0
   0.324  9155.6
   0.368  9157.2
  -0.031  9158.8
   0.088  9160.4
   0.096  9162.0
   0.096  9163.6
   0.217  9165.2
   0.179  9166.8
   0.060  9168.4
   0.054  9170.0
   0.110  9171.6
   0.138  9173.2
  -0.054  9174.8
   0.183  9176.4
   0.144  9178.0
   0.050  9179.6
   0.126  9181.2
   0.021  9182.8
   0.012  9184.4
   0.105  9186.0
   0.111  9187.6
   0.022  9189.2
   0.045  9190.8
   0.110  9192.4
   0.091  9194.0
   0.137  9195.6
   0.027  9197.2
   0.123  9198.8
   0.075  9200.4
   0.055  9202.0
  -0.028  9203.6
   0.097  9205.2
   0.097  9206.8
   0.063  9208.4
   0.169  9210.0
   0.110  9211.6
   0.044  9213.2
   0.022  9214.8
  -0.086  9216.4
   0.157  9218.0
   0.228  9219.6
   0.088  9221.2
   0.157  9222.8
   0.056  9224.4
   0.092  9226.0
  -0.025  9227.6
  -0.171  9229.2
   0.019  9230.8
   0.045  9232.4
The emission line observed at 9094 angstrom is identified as H-beta 4861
